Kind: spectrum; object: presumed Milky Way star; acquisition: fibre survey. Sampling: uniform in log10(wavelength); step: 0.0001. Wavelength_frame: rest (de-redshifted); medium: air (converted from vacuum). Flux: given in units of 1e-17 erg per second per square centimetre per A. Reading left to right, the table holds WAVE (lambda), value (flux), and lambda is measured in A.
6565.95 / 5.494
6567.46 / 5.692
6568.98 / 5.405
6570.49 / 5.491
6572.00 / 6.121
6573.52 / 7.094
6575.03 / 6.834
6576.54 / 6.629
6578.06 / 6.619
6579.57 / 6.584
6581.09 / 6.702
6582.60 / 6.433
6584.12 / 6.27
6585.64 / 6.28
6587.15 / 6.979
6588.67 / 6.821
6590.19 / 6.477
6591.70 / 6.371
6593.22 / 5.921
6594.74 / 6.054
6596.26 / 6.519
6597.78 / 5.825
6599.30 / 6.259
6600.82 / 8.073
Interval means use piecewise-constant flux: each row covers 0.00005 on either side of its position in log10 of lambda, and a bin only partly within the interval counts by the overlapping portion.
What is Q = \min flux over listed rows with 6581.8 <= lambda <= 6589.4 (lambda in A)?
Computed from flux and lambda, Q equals 6.27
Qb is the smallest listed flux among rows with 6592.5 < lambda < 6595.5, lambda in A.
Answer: 5.921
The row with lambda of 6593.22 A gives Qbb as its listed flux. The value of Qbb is 5.921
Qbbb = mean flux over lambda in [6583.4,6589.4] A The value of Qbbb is 6.59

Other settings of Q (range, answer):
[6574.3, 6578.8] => 6.619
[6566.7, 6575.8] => 5.405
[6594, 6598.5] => 5.825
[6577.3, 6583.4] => 6.433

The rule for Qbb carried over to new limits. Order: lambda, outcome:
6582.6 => 6.433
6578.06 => 6.619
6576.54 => 6.629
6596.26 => 6.519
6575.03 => 6.834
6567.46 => 5.692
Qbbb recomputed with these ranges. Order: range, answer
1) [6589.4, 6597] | 6.27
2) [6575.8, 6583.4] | 6.59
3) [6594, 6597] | 6.28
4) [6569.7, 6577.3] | 6.43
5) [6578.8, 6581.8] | 6.64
